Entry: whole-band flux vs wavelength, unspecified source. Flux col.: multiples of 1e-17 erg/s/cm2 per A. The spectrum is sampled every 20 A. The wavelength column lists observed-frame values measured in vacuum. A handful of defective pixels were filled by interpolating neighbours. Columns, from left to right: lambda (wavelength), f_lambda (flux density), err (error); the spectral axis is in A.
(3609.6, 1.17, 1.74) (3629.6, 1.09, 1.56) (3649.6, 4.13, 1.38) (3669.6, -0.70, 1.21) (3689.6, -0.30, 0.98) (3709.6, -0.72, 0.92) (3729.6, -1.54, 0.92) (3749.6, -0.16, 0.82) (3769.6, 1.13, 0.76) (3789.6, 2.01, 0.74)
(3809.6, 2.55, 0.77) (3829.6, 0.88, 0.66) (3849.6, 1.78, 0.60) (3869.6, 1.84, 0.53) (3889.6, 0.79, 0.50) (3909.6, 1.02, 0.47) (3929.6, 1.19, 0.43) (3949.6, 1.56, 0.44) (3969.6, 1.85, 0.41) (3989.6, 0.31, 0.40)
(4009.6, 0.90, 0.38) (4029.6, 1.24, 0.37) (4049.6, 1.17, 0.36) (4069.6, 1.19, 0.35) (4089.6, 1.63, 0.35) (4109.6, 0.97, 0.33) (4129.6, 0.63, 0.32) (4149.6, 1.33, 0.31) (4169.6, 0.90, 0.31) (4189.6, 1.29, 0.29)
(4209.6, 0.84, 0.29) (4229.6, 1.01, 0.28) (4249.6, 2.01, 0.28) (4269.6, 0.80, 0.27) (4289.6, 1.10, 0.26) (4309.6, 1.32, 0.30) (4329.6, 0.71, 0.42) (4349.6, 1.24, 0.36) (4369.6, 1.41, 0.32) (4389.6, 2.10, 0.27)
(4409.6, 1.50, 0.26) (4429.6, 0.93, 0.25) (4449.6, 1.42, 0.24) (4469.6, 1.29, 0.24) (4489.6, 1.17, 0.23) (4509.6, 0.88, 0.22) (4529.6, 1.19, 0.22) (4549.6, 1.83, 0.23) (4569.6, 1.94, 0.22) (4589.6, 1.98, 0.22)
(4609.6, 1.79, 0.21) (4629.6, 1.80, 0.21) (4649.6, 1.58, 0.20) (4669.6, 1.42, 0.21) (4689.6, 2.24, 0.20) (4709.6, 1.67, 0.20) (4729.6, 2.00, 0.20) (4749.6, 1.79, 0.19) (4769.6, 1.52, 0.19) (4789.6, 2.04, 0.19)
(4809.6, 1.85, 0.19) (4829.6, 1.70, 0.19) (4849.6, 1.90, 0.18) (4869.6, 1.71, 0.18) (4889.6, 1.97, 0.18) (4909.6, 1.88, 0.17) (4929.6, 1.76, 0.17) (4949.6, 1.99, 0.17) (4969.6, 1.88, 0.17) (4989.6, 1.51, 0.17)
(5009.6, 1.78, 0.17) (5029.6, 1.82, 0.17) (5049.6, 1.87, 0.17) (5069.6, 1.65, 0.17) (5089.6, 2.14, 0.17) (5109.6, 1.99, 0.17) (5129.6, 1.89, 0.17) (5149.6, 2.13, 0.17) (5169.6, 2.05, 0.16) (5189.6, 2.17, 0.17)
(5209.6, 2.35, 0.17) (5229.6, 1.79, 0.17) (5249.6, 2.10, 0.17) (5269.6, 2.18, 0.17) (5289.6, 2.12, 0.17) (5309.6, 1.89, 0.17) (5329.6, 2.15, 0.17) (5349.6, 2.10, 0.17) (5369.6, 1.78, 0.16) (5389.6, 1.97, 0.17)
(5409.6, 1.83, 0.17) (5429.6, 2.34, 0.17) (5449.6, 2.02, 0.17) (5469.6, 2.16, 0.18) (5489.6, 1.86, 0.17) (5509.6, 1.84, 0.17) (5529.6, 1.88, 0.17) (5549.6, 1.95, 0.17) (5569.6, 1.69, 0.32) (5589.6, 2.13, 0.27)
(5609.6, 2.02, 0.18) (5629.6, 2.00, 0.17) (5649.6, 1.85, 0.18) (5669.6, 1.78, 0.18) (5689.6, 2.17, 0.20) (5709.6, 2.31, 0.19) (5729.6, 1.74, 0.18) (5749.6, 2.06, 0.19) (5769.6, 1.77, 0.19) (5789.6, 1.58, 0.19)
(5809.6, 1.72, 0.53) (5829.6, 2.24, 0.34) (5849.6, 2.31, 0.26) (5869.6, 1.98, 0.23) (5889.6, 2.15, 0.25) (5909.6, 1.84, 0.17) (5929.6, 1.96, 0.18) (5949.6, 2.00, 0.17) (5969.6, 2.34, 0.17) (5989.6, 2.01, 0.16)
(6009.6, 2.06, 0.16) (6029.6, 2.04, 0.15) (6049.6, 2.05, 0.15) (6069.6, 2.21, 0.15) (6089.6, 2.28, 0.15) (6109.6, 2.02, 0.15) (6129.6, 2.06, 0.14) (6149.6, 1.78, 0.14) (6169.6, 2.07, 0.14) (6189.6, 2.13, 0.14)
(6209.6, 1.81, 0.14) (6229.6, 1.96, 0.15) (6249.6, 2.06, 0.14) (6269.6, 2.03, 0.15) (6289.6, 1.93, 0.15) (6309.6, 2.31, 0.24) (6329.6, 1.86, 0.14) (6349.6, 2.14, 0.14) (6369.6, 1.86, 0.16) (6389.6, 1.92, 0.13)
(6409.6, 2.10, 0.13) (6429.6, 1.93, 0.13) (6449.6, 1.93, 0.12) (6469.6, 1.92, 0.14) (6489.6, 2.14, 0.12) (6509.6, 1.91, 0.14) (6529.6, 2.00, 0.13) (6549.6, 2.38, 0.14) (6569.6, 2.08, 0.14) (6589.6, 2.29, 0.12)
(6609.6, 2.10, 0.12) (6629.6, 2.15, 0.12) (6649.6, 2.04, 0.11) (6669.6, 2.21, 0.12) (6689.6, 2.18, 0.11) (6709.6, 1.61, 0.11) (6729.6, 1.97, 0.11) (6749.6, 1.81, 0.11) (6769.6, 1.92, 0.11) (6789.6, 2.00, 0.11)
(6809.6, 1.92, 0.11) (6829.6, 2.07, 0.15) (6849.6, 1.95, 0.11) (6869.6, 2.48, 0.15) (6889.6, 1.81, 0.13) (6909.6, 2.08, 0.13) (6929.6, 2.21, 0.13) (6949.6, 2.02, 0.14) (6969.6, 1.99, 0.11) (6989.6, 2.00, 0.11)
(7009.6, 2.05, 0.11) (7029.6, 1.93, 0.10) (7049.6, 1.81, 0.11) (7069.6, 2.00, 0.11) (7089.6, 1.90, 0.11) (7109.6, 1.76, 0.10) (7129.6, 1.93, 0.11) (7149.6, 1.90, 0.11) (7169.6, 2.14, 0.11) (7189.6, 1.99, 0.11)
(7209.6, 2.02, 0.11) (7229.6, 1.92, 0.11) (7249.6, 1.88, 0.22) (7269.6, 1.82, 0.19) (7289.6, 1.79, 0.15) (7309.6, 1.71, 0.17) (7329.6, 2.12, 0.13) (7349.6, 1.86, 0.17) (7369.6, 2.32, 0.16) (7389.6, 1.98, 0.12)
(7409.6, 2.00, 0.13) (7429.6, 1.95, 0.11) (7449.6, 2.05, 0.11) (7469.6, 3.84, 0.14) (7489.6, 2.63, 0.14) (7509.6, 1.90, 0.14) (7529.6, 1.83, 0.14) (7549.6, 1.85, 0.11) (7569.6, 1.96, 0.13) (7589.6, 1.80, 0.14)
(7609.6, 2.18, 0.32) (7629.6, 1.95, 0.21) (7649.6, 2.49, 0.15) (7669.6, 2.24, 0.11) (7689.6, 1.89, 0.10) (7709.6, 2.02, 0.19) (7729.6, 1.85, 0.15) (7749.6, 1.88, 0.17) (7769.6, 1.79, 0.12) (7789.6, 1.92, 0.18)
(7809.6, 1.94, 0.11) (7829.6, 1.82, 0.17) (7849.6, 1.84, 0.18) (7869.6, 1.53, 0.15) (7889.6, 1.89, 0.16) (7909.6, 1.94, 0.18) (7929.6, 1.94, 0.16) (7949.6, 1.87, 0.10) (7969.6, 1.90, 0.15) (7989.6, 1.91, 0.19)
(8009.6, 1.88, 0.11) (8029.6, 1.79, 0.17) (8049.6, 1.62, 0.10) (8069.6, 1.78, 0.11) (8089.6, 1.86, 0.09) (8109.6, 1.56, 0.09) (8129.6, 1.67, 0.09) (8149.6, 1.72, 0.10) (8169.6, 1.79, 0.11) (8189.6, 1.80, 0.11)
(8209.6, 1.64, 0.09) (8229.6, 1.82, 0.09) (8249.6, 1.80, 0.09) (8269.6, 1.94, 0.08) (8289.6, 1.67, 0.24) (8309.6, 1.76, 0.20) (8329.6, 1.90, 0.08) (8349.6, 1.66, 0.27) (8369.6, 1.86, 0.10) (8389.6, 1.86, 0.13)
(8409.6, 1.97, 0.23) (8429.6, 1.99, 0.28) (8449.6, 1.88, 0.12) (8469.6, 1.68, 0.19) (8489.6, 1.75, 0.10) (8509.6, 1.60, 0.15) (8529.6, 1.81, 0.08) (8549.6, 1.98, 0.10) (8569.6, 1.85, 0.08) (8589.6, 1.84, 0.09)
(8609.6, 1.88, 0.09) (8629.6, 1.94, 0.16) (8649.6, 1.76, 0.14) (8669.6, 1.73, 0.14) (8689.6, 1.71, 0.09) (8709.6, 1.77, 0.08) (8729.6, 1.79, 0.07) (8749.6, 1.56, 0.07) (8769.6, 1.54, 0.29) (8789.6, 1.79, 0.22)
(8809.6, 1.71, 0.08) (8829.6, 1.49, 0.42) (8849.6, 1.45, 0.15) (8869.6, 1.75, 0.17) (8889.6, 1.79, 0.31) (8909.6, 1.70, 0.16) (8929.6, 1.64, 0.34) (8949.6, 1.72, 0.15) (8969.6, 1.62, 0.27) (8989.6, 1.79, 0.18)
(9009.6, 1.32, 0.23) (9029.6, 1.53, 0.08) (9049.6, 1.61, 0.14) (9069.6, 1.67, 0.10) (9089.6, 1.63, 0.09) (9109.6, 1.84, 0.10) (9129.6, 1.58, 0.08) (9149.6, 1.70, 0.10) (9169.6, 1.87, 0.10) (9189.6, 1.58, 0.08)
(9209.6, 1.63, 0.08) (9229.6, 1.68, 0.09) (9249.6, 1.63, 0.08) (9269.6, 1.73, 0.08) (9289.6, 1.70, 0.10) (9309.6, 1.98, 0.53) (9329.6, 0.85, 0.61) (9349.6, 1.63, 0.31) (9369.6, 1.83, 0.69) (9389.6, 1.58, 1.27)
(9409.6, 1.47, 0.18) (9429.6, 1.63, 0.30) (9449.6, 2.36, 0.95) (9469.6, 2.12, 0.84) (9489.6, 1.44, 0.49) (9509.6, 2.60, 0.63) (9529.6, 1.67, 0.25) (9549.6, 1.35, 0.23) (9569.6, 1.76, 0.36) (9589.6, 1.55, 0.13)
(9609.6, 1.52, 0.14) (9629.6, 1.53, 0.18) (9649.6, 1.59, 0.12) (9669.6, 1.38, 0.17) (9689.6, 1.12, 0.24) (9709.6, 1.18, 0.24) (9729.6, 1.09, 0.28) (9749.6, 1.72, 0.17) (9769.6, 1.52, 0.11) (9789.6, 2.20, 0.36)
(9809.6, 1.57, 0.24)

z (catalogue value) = 0.138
